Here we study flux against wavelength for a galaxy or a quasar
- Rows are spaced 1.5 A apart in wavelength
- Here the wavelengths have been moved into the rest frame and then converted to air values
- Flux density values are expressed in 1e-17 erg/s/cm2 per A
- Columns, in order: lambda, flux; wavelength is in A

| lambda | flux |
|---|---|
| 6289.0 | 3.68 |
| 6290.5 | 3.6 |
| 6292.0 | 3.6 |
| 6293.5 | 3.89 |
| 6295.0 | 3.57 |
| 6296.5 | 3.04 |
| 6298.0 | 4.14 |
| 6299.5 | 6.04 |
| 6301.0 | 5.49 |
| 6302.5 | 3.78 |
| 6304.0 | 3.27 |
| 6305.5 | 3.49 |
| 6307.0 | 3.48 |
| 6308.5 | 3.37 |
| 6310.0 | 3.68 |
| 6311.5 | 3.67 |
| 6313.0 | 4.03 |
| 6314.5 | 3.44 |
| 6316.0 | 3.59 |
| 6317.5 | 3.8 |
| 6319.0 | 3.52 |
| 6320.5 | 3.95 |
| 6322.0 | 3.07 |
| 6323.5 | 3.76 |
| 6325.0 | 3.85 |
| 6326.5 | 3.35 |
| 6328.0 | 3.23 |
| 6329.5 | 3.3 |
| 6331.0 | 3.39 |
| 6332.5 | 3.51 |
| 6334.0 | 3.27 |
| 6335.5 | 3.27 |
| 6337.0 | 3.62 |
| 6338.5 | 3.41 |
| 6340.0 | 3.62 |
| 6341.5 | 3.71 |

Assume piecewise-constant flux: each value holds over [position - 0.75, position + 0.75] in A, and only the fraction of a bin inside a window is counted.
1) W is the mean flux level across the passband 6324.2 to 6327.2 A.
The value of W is 3.61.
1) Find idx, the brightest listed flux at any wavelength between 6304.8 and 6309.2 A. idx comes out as 3.49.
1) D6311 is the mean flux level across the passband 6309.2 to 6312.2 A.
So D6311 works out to 3.67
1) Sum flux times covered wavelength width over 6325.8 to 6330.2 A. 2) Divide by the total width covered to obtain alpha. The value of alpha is 3.29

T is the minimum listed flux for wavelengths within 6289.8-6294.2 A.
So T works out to 3.6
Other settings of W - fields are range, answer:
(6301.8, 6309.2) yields 3.48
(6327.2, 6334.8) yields 3.34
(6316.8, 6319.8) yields 3.66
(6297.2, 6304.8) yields 4.53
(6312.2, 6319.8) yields 3.68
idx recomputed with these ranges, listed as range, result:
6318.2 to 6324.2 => 3.95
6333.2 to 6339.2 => 3.62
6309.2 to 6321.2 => 4.03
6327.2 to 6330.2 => 3.3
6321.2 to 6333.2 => 3.85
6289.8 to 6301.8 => 6.04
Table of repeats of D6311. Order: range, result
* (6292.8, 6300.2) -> 4.12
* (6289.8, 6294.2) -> 3.7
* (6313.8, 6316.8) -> 3.52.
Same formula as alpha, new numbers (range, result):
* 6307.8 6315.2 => 3.64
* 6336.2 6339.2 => 3.51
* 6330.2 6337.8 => 3.41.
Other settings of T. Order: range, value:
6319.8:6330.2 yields 3.07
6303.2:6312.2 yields 3.27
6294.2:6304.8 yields 3.04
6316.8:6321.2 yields 3.52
